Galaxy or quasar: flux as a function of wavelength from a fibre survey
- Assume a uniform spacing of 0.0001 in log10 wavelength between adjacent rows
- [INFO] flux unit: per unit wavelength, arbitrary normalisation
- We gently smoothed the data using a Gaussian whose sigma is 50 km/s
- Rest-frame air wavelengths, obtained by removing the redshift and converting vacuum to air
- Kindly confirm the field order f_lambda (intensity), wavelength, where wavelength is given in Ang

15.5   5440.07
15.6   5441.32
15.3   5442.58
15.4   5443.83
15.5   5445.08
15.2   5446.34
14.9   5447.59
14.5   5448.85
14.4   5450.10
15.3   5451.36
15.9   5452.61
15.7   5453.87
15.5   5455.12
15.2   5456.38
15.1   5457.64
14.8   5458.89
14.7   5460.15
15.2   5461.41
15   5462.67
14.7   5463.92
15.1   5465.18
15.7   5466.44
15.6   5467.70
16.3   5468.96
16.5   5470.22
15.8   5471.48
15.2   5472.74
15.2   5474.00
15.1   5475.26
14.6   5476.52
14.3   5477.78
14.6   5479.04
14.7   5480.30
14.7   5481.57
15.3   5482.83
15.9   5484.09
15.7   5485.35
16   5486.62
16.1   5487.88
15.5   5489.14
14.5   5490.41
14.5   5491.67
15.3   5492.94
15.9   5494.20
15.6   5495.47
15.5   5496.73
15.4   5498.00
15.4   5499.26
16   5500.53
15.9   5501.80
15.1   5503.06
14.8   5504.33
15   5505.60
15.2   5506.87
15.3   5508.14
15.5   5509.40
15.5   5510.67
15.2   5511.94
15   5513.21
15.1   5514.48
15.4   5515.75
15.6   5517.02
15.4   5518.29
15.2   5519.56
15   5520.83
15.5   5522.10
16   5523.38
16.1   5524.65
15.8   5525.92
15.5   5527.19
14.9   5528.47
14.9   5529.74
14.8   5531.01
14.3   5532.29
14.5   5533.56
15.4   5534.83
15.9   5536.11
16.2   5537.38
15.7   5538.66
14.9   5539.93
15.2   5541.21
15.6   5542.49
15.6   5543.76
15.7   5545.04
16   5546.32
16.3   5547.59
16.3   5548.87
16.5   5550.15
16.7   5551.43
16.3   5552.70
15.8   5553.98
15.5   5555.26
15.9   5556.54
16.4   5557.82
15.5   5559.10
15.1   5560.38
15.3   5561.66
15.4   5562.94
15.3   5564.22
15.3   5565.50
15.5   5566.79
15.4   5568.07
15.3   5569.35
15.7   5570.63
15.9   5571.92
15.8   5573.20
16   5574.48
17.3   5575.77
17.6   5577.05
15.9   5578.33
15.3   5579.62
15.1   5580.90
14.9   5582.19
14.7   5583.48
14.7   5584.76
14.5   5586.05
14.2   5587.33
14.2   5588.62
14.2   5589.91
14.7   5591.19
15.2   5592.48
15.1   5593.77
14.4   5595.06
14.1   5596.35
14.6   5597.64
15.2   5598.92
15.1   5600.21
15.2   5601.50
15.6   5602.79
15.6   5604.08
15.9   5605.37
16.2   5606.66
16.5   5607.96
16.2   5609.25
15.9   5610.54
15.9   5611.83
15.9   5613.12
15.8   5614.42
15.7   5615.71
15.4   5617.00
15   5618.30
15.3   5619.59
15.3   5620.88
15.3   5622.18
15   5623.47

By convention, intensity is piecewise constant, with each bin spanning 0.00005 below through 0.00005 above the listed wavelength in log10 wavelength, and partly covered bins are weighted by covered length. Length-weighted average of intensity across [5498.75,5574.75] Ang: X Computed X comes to 15.5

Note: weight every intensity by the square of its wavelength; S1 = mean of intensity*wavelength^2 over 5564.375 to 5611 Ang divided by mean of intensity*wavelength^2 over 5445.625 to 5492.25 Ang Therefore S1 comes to 1.1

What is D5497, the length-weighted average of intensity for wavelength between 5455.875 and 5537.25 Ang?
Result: 15.3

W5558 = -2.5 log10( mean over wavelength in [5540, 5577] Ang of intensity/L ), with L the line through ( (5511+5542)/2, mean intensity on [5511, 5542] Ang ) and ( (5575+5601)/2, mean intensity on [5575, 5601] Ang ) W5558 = -0.05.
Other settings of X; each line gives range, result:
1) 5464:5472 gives 15.7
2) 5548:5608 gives 15.5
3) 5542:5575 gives 15.8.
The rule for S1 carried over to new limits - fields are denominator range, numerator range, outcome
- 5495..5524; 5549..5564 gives 1.05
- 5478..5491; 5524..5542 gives 1.02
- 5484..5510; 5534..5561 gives 1.04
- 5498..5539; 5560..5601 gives 1.01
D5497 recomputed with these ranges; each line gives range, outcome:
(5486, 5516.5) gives 15.4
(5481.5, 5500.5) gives 15.5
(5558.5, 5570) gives 15.3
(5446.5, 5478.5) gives 15.2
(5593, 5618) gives 15.5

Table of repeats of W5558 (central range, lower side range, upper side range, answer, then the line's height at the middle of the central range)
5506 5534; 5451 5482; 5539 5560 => 0.027 mag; 15.6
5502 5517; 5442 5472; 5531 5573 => 0.018 mag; 15.5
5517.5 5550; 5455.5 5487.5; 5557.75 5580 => 0.007 mag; 15.6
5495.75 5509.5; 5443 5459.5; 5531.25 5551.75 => 0.005 mag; 15.4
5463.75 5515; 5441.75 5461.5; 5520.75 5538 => -0.005 mag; 15.3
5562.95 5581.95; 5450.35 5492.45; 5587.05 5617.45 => -0.034 mag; 15.3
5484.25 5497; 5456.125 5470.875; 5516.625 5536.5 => -0.012 mag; 15.3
